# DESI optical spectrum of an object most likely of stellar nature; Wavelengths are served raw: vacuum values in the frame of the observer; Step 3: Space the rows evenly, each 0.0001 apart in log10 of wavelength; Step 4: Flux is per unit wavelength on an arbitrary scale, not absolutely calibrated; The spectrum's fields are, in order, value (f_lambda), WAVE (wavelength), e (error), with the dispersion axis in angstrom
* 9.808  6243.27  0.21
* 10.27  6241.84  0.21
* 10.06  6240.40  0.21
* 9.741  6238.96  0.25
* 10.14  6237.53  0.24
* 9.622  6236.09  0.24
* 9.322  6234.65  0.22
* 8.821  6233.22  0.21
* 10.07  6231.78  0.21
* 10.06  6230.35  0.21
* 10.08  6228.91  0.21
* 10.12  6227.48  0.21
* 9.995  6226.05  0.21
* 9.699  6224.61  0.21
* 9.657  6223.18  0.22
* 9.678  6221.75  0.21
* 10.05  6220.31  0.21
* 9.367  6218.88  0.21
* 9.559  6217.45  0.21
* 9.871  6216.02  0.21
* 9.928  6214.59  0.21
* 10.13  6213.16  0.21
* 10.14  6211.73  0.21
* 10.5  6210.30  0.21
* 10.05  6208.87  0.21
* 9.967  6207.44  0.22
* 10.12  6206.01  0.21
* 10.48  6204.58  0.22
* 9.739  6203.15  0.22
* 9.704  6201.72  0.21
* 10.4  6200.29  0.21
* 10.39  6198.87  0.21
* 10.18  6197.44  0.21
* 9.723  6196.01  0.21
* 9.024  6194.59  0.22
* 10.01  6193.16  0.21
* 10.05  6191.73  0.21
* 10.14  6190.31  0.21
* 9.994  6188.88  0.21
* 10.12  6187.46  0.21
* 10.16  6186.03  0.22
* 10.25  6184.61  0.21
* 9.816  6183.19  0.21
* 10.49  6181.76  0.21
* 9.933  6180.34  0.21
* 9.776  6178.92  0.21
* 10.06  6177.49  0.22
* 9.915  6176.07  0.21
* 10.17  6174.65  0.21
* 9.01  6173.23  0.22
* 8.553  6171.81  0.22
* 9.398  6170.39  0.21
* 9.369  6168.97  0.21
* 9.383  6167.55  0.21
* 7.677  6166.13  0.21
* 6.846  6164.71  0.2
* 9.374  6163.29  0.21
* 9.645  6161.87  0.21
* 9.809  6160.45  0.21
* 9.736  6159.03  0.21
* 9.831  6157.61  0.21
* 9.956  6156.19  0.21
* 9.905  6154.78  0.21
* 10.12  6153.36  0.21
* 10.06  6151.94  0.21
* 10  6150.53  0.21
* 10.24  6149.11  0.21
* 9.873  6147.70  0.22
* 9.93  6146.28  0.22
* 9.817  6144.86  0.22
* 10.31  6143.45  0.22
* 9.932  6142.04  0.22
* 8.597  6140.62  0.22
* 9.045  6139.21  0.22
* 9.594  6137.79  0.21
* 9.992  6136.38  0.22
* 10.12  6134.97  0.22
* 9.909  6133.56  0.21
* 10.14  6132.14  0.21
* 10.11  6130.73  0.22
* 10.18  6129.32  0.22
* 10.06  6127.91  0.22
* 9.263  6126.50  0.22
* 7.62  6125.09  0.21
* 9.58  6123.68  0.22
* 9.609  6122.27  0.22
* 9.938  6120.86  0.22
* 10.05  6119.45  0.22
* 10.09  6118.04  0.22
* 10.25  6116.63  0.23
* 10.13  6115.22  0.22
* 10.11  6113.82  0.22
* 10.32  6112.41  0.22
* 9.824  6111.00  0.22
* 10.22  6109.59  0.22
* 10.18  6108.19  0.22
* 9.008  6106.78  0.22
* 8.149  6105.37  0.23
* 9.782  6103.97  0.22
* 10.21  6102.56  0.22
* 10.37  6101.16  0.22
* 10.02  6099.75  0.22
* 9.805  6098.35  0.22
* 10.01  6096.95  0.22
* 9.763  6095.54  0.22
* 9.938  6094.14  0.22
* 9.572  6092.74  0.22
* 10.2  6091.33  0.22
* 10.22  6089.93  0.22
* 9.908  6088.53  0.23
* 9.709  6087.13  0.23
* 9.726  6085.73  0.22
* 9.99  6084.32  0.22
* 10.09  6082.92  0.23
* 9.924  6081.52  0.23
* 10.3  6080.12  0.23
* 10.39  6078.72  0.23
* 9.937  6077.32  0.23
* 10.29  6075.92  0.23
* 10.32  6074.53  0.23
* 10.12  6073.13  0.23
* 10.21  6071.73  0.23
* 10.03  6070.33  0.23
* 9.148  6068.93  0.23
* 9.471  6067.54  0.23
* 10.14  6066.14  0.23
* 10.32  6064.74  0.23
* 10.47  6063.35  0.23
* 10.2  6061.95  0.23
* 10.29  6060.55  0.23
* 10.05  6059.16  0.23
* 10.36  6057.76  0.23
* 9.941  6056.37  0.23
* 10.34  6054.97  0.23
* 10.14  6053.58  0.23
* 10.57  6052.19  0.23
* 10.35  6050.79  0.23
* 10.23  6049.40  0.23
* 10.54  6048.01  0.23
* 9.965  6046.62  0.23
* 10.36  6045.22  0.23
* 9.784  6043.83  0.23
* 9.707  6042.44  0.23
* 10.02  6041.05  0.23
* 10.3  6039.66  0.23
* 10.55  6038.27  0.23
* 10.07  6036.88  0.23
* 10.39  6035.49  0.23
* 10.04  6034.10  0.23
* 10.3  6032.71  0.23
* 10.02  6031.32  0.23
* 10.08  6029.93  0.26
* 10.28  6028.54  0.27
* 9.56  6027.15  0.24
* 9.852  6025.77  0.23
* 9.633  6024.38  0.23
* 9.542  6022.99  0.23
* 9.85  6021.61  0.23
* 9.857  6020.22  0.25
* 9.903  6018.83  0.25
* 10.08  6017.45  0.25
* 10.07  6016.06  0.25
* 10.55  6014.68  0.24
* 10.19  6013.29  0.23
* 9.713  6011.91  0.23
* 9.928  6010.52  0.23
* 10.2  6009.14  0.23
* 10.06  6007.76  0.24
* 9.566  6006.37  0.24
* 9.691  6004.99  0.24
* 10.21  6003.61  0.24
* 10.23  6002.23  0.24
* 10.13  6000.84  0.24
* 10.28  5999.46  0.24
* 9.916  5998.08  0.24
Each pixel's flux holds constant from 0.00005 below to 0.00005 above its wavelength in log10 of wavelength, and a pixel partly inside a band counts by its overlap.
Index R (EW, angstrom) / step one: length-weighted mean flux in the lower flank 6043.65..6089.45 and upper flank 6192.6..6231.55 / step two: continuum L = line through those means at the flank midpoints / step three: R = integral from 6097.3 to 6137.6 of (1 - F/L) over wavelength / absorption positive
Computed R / 0.9 angstrom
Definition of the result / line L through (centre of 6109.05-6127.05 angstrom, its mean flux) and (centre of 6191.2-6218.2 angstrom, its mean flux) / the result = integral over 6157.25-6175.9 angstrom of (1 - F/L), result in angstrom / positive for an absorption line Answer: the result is 1.41 angstrom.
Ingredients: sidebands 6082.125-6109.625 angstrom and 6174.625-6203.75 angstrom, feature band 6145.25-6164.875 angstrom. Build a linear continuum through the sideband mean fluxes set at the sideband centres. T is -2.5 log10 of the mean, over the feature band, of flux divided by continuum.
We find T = 0.02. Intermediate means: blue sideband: 9.83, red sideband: 10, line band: 9.74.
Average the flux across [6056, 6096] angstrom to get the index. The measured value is 10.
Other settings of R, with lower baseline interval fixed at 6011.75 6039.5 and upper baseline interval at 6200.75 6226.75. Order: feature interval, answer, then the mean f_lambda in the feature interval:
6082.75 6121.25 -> 0.3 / 9.91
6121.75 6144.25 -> 0.8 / 9.63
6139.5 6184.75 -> 1.6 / 9.61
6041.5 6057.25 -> -0.2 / 10.2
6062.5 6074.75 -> 0.0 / 10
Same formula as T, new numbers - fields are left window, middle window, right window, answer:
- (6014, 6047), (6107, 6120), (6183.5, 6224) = -0.01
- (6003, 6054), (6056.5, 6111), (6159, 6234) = 0.00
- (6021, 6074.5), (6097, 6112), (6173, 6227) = 0.03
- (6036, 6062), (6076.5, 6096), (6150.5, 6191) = 0.01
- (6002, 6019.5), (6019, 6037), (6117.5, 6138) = 0.00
